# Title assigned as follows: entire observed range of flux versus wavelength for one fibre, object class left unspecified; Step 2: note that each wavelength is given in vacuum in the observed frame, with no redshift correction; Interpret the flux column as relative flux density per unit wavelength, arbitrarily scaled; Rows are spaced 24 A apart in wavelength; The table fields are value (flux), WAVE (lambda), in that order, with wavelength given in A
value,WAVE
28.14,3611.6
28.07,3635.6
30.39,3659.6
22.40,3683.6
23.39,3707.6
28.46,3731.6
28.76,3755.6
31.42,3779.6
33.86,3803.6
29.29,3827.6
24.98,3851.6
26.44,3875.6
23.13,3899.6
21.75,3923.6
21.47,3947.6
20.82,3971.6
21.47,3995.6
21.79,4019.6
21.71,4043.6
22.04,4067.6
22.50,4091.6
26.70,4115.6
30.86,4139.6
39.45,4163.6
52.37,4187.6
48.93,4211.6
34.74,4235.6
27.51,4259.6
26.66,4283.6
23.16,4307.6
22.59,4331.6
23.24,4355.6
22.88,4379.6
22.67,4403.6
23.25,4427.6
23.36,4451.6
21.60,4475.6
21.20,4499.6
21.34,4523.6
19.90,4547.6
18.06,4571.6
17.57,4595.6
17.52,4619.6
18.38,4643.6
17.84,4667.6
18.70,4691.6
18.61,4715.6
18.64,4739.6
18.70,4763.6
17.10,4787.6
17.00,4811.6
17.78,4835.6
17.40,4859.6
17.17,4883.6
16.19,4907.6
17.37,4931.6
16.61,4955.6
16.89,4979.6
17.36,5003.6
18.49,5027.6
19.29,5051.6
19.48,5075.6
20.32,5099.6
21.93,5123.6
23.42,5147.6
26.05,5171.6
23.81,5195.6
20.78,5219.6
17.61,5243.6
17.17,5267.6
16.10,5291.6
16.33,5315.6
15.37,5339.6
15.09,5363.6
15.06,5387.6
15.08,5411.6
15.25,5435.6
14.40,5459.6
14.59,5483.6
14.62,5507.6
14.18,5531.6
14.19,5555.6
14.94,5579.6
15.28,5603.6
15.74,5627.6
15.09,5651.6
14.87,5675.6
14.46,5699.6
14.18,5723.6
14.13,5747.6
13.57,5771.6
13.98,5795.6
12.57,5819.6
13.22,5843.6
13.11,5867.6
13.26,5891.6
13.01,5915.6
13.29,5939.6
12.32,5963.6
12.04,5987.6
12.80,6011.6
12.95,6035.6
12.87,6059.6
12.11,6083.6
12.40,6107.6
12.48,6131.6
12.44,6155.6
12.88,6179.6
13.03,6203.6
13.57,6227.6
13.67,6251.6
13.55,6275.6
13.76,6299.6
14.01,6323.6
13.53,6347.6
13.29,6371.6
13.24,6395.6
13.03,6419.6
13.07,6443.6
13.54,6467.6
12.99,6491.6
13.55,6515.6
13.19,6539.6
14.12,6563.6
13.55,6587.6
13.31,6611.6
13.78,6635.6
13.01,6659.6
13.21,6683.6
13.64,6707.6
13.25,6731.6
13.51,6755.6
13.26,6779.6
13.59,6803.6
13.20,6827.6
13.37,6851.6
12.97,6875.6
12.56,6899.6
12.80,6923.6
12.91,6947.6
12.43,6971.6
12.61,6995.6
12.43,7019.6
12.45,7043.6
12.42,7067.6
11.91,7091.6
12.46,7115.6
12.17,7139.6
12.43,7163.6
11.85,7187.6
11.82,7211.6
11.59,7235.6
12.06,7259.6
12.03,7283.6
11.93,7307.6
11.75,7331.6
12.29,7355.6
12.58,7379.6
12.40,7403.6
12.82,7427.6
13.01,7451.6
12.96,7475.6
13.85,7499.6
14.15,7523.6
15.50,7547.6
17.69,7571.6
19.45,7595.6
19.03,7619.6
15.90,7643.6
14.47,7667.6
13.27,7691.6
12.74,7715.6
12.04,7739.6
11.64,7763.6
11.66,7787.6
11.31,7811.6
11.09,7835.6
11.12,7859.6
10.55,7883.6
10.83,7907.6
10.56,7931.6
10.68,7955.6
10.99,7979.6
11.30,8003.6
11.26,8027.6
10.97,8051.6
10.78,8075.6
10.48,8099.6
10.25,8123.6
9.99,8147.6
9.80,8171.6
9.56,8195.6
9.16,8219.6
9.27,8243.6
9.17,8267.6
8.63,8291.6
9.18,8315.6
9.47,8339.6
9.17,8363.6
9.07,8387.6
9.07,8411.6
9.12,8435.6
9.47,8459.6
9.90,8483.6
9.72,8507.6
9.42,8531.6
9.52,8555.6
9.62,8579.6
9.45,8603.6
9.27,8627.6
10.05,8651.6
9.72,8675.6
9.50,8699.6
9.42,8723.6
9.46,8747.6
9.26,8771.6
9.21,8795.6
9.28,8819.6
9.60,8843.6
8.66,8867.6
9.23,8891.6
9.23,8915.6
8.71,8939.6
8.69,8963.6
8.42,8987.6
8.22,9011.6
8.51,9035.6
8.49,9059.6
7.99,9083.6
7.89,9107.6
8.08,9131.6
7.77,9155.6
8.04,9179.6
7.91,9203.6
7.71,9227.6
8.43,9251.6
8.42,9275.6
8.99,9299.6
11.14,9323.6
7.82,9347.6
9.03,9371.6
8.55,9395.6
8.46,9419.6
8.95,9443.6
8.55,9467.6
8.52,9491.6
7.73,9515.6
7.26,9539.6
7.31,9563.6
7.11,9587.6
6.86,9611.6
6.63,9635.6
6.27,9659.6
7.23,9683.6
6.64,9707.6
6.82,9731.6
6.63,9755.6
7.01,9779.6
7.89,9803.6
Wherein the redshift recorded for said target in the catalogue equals 1.71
